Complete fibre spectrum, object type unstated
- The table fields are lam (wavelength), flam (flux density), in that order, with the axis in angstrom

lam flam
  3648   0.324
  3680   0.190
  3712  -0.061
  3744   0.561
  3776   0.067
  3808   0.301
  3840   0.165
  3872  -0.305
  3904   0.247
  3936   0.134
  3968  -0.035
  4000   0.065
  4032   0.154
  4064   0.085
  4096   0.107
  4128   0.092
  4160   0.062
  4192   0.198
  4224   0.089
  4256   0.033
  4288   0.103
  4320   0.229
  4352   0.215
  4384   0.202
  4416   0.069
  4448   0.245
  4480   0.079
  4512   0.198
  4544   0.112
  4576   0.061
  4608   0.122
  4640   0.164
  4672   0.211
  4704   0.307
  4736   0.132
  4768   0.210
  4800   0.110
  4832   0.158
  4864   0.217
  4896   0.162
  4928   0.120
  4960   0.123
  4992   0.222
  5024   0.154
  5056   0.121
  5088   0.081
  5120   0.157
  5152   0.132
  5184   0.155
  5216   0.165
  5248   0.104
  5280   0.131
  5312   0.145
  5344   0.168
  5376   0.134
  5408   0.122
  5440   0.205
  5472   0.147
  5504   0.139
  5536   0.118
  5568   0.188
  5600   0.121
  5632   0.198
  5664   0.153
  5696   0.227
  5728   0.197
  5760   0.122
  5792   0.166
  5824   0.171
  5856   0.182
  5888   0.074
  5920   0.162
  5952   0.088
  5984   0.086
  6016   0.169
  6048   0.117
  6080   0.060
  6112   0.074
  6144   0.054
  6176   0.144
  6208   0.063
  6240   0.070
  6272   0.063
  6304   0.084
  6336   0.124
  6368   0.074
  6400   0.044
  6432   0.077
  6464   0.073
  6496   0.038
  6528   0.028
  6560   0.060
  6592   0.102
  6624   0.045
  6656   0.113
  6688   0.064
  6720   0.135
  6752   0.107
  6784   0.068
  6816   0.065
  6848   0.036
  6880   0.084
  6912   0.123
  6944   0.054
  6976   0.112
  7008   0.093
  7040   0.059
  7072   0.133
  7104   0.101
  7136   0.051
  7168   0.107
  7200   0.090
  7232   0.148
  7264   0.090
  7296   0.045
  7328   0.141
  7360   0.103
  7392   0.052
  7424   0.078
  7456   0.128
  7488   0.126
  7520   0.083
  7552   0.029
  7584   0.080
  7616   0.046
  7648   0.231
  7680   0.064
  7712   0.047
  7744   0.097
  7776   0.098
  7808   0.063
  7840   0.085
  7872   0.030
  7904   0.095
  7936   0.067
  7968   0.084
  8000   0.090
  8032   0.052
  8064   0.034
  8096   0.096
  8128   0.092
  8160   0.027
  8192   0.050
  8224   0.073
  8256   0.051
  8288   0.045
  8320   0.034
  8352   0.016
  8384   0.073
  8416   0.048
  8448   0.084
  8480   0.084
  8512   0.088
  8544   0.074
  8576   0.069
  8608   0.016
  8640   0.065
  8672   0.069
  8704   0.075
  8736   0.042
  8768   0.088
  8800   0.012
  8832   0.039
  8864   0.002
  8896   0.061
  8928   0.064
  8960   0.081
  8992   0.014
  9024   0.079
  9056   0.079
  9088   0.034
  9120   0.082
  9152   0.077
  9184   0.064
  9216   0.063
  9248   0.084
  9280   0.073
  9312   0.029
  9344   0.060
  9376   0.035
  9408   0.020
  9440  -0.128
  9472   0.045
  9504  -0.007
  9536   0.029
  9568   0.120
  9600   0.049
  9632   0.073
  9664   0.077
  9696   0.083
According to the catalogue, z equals 0.16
